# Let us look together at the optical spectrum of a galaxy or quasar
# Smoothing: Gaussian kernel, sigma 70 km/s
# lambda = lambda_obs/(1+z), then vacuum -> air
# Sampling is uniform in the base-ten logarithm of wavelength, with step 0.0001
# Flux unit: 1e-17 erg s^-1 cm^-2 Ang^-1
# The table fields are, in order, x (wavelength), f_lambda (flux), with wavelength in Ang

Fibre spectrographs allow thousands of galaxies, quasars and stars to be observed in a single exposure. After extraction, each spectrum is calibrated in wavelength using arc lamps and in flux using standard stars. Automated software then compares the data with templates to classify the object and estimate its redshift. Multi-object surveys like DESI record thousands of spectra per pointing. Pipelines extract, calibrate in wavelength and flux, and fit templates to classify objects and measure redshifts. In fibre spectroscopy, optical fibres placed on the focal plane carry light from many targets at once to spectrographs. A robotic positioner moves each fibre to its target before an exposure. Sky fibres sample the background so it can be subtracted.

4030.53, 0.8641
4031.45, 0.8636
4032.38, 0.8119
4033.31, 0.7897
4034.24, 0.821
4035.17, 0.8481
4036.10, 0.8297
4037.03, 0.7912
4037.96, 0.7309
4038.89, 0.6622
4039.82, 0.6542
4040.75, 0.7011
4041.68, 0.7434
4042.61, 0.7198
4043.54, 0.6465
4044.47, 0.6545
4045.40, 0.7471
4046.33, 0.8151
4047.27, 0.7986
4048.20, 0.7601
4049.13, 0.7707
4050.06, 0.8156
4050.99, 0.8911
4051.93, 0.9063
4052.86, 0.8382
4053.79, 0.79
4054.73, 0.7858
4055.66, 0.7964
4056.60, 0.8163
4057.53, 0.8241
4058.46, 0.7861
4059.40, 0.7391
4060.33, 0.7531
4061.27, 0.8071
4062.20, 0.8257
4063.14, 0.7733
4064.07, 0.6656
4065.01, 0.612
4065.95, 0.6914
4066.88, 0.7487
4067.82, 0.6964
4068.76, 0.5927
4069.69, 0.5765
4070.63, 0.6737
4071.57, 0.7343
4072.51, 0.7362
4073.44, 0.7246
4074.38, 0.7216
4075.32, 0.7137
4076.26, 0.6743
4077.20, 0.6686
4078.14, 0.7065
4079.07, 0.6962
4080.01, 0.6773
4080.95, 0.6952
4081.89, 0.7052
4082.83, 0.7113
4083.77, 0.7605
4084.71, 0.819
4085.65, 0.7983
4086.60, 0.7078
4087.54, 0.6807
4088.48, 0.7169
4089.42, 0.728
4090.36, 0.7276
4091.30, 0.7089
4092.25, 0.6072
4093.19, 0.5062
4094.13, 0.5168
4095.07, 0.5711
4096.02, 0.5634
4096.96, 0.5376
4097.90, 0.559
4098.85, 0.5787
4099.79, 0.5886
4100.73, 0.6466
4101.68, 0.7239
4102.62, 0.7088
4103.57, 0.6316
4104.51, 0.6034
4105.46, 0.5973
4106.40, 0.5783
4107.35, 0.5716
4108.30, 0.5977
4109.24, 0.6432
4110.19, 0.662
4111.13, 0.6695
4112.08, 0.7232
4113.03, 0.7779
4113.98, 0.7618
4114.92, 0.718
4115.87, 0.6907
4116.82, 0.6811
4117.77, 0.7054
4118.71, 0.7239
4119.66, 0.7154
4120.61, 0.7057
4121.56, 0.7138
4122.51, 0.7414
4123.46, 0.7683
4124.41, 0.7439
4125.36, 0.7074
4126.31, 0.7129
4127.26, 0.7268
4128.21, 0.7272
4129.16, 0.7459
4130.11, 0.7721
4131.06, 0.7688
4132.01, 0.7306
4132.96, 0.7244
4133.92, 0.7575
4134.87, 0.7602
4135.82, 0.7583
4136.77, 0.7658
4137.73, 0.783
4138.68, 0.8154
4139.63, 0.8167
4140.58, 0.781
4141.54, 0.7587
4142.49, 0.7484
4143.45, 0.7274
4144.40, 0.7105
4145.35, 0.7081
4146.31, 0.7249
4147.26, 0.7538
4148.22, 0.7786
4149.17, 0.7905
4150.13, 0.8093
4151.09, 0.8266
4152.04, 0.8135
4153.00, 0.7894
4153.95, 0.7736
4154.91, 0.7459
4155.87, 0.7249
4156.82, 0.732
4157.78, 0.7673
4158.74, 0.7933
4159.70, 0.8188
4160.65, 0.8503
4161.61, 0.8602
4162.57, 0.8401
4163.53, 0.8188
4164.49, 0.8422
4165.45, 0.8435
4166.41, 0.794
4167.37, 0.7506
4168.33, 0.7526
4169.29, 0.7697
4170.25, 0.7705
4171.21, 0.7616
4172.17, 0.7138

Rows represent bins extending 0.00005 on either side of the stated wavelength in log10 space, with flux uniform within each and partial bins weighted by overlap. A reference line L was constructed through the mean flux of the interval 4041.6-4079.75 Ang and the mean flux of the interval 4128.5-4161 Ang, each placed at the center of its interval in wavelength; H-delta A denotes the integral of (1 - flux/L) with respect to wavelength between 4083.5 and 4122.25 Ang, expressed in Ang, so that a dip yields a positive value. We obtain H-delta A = 4.7 Ang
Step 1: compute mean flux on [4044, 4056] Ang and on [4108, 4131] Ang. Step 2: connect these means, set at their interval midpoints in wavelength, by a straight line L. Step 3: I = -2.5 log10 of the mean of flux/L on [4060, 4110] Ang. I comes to 0.13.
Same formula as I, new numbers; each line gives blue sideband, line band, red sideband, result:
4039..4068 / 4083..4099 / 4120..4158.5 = 0.159 mag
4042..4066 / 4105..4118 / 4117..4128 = 0.095 mag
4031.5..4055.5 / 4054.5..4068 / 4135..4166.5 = 0.029 mag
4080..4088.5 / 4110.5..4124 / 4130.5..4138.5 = 0.041 mag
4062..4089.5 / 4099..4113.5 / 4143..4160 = 0.132 mag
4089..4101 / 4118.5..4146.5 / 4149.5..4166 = -0.035 mag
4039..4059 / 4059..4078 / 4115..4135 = 0.082 mag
